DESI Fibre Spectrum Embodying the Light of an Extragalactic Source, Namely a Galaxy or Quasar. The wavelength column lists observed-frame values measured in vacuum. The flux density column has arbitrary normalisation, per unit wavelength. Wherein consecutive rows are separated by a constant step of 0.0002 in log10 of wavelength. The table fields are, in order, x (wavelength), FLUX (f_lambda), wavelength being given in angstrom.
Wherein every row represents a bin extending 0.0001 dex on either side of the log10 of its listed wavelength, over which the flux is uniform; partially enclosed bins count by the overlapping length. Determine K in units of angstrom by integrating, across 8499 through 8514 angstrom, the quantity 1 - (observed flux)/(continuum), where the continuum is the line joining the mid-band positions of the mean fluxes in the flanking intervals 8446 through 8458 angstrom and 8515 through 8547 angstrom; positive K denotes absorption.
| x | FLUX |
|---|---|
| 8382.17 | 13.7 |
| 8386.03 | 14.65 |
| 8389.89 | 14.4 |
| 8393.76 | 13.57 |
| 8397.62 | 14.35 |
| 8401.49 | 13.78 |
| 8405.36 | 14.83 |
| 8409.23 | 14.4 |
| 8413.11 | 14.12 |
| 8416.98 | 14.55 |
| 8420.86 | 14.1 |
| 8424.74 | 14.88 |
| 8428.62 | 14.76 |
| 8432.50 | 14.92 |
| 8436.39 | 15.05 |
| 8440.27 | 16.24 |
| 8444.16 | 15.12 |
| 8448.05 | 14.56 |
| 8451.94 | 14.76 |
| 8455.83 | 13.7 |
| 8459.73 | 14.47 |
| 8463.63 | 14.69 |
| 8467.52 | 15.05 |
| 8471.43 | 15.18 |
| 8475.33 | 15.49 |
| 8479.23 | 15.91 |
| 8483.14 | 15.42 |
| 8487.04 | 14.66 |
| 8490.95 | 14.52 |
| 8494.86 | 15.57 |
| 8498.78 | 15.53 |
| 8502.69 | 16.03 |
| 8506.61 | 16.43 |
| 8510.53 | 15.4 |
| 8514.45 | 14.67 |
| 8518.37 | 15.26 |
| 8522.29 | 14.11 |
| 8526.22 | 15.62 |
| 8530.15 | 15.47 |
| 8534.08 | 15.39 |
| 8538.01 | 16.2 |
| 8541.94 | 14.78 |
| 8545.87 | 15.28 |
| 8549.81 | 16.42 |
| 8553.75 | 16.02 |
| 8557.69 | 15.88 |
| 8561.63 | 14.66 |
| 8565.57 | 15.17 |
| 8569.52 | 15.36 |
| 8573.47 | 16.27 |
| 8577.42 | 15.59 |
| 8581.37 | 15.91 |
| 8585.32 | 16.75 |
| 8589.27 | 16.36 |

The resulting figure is -0.8 angstrom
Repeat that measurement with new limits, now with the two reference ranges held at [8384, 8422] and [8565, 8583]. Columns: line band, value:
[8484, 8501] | -0.1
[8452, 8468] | 0.3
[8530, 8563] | -0.3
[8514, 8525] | 0.4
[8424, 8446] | -1.0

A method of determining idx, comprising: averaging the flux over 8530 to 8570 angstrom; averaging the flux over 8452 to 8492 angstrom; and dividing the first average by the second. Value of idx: 1.0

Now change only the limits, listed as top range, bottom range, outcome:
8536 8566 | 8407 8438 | 1.07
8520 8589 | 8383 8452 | 1.07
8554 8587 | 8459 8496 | 1.04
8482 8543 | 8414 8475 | 1.03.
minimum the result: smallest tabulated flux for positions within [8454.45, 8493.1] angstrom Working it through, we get 13.7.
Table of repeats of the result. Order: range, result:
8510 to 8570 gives 14.11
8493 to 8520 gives 14.67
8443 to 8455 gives 14.56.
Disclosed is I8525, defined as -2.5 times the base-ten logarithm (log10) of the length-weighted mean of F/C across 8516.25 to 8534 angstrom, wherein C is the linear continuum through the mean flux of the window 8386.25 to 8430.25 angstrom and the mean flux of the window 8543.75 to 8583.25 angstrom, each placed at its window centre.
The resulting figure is 0.01 mag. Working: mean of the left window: 14.3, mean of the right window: 15.7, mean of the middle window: 15.1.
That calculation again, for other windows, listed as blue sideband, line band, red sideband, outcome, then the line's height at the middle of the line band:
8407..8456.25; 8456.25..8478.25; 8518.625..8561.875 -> 0.00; 15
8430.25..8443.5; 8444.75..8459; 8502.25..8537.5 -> 0.07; 15.4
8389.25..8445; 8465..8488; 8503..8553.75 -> -0.02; 15.1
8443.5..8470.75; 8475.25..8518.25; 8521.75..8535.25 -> -0.03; 15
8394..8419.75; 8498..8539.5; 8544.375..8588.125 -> -0.01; 15.3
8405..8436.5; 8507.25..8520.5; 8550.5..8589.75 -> 0.01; 15.3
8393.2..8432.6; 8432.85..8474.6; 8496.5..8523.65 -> -0.01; 14.8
